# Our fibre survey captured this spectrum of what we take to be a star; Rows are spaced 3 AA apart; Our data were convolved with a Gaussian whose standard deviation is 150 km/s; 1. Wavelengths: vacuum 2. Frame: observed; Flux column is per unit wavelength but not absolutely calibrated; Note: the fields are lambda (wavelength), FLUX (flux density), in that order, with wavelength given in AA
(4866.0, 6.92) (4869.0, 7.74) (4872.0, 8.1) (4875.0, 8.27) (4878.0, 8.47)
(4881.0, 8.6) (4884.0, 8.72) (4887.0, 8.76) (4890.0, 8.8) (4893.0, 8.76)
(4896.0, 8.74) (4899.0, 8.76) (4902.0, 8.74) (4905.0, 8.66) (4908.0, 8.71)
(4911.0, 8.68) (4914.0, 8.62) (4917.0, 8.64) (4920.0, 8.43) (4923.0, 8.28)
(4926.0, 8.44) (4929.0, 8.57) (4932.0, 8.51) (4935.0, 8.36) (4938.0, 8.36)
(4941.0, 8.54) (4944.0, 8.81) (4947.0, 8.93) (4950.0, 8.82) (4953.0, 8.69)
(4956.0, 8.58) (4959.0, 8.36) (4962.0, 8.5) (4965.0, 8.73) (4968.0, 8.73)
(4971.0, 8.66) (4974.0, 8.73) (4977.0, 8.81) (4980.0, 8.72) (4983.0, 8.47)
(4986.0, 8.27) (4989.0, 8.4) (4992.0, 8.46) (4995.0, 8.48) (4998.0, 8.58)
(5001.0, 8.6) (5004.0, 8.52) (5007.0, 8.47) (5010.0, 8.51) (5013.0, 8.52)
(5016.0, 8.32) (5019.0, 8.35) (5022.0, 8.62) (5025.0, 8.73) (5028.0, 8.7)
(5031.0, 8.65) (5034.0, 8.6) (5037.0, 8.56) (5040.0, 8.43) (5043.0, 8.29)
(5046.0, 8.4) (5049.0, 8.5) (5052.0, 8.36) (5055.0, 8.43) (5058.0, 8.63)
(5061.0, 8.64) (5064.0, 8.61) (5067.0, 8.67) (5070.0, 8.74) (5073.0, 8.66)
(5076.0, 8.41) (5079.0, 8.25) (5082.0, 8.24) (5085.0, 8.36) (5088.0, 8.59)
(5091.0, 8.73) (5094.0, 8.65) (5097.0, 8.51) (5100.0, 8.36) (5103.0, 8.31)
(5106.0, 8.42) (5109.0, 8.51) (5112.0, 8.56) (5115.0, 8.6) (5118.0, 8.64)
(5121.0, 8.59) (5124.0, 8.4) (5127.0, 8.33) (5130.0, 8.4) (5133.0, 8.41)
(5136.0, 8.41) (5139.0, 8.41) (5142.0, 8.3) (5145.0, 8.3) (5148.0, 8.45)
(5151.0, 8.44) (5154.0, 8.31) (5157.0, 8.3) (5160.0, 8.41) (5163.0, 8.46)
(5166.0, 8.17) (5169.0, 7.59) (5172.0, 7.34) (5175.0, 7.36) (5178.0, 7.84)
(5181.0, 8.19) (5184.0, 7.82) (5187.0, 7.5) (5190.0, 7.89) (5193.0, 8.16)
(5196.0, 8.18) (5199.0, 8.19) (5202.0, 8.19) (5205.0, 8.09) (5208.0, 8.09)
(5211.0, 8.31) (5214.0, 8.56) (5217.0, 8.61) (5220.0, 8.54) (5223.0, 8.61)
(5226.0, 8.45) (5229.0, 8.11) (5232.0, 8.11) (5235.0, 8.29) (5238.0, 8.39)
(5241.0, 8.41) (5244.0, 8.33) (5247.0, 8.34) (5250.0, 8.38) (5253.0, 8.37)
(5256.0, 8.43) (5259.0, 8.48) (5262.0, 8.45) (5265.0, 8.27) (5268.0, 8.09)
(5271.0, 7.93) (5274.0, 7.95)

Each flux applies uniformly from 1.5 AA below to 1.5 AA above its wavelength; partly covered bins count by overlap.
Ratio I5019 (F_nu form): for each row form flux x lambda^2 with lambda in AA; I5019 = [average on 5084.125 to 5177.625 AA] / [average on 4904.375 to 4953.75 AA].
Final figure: 1.05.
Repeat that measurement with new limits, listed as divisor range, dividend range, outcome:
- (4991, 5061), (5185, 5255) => 1.05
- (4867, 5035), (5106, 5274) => 1.06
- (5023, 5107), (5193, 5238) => 1.03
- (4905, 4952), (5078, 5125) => 1.06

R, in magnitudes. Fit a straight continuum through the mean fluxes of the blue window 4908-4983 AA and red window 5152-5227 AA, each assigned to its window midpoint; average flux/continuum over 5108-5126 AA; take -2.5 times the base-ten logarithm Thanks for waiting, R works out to -0.04 mag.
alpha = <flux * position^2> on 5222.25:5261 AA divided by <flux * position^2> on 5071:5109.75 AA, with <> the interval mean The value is 1.0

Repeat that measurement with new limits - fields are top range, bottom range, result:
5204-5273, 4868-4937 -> 1.11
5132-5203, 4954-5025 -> 1.02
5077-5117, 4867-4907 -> 1.08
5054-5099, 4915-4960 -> 1.05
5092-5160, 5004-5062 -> 1.03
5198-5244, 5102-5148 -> 1.02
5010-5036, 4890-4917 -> 1.03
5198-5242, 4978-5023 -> 1.07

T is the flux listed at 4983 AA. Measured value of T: 8.47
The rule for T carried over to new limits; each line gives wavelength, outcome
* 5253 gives 8.37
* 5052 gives 8.36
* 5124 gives 8.4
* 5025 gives 8.73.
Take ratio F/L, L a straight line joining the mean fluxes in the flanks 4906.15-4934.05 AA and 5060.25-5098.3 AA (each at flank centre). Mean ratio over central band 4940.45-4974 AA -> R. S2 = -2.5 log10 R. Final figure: -0.02 mag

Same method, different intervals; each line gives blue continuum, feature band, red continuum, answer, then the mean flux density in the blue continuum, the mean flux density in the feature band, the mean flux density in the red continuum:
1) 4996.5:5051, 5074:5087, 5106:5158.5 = 0.02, 8.52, 8.34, 8.43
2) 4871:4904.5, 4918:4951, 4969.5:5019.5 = 0.00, 8.62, 8.55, 8.53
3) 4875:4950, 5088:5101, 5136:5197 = -0.04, 8.62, 8.57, 8.08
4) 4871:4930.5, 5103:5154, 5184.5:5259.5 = -0.01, 8.59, 8.44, 8.27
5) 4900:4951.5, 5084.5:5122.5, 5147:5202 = -0.04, 8.6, 8.53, 8.03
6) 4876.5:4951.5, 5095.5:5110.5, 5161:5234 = -0.02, 8.63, 8.42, 8.1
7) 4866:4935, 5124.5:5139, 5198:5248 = 0.00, 8.51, 8.39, 8.33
